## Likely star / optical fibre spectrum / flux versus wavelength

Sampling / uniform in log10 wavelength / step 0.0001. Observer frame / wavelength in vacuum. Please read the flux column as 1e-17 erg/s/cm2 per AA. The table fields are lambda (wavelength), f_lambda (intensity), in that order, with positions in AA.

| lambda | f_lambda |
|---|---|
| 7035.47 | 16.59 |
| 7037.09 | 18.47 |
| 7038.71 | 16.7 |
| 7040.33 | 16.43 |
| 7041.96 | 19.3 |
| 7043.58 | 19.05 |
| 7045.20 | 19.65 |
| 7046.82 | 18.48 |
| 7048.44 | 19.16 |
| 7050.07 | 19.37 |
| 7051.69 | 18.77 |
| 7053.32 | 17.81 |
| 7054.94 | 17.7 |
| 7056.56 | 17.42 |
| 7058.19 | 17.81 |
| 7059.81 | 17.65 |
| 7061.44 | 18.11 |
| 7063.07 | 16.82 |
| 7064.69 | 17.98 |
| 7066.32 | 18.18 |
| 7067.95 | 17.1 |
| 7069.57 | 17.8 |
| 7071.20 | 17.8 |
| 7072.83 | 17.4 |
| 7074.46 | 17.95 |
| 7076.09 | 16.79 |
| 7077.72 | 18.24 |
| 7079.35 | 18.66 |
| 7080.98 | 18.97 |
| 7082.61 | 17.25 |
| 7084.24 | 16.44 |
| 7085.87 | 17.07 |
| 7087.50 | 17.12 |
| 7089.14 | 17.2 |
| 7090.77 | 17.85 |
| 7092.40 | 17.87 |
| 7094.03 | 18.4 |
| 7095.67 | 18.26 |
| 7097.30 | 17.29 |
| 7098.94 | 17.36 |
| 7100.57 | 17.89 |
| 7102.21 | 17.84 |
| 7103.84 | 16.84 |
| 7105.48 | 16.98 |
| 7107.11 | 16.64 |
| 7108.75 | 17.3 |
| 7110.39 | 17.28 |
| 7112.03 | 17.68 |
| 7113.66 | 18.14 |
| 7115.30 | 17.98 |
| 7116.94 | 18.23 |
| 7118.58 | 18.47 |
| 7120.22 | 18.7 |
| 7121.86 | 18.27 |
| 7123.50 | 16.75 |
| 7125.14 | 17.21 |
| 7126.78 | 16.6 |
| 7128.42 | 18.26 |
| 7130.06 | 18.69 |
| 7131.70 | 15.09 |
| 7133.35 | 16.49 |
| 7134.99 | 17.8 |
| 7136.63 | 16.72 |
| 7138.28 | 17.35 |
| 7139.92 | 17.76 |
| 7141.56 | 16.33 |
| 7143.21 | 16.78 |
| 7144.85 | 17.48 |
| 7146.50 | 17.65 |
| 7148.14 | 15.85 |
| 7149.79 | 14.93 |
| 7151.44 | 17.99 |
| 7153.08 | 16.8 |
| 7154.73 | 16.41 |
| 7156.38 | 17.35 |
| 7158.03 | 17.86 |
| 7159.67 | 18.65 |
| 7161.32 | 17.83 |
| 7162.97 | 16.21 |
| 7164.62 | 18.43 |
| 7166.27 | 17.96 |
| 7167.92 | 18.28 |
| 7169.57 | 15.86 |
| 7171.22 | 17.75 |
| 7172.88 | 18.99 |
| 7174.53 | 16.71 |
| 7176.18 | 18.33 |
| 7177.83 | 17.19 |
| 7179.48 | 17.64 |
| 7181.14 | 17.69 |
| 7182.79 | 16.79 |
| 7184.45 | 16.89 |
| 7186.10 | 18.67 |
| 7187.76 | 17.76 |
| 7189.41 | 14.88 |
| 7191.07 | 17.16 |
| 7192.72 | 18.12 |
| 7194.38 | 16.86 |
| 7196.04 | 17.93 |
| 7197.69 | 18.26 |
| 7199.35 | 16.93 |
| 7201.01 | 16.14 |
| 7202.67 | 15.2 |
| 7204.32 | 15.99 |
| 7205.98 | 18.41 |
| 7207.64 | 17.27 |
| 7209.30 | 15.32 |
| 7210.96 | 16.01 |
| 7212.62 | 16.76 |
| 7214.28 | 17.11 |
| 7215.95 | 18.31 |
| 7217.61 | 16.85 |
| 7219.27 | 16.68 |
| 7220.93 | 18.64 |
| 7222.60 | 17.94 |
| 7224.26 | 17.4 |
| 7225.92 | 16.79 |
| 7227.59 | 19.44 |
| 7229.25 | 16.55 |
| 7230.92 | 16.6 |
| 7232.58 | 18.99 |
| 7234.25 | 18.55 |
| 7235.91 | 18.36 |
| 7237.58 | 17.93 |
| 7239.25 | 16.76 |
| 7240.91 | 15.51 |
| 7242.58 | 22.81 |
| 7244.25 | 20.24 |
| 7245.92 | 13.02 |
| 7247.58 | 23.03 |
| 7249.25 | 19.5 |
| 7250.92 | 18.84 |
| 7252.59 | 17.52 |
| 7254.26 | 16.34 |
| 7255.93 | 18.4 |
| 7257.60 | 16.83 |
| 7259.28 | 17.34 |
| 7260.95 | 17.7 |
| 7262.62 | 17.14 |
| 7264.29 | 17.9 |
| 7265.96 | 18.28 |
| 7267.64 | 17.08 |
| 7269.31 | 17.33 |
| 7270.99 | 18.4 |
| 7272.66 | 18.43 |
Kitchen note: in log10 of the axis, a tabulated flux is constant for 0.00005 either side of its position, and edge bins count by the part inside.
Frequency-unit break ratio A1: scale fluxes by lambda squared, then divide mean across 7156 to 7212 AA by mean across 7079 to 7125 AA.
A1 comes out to 1.0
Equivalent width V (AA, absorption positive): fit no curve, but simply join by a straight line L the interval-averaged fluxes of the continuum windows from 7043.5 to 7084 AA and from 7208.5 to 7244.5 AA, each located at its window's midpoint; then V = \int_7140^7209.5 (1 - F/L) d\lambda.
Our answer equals 2.3 AA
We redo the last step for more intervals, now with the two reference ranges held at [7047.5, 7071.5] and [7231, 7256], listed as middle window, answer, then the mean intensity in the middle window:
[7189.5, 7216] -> 1.99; 16.9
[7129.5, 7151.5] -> 1.54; 16.9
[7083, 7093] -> 0.43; 17.2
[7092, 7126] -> 0.73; 17.7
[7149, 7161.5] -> 0.66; 17.2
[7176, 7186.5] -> 0.41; 17.5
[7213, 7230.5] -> 0.73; 17.5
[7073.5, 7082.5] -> -0.02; 18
